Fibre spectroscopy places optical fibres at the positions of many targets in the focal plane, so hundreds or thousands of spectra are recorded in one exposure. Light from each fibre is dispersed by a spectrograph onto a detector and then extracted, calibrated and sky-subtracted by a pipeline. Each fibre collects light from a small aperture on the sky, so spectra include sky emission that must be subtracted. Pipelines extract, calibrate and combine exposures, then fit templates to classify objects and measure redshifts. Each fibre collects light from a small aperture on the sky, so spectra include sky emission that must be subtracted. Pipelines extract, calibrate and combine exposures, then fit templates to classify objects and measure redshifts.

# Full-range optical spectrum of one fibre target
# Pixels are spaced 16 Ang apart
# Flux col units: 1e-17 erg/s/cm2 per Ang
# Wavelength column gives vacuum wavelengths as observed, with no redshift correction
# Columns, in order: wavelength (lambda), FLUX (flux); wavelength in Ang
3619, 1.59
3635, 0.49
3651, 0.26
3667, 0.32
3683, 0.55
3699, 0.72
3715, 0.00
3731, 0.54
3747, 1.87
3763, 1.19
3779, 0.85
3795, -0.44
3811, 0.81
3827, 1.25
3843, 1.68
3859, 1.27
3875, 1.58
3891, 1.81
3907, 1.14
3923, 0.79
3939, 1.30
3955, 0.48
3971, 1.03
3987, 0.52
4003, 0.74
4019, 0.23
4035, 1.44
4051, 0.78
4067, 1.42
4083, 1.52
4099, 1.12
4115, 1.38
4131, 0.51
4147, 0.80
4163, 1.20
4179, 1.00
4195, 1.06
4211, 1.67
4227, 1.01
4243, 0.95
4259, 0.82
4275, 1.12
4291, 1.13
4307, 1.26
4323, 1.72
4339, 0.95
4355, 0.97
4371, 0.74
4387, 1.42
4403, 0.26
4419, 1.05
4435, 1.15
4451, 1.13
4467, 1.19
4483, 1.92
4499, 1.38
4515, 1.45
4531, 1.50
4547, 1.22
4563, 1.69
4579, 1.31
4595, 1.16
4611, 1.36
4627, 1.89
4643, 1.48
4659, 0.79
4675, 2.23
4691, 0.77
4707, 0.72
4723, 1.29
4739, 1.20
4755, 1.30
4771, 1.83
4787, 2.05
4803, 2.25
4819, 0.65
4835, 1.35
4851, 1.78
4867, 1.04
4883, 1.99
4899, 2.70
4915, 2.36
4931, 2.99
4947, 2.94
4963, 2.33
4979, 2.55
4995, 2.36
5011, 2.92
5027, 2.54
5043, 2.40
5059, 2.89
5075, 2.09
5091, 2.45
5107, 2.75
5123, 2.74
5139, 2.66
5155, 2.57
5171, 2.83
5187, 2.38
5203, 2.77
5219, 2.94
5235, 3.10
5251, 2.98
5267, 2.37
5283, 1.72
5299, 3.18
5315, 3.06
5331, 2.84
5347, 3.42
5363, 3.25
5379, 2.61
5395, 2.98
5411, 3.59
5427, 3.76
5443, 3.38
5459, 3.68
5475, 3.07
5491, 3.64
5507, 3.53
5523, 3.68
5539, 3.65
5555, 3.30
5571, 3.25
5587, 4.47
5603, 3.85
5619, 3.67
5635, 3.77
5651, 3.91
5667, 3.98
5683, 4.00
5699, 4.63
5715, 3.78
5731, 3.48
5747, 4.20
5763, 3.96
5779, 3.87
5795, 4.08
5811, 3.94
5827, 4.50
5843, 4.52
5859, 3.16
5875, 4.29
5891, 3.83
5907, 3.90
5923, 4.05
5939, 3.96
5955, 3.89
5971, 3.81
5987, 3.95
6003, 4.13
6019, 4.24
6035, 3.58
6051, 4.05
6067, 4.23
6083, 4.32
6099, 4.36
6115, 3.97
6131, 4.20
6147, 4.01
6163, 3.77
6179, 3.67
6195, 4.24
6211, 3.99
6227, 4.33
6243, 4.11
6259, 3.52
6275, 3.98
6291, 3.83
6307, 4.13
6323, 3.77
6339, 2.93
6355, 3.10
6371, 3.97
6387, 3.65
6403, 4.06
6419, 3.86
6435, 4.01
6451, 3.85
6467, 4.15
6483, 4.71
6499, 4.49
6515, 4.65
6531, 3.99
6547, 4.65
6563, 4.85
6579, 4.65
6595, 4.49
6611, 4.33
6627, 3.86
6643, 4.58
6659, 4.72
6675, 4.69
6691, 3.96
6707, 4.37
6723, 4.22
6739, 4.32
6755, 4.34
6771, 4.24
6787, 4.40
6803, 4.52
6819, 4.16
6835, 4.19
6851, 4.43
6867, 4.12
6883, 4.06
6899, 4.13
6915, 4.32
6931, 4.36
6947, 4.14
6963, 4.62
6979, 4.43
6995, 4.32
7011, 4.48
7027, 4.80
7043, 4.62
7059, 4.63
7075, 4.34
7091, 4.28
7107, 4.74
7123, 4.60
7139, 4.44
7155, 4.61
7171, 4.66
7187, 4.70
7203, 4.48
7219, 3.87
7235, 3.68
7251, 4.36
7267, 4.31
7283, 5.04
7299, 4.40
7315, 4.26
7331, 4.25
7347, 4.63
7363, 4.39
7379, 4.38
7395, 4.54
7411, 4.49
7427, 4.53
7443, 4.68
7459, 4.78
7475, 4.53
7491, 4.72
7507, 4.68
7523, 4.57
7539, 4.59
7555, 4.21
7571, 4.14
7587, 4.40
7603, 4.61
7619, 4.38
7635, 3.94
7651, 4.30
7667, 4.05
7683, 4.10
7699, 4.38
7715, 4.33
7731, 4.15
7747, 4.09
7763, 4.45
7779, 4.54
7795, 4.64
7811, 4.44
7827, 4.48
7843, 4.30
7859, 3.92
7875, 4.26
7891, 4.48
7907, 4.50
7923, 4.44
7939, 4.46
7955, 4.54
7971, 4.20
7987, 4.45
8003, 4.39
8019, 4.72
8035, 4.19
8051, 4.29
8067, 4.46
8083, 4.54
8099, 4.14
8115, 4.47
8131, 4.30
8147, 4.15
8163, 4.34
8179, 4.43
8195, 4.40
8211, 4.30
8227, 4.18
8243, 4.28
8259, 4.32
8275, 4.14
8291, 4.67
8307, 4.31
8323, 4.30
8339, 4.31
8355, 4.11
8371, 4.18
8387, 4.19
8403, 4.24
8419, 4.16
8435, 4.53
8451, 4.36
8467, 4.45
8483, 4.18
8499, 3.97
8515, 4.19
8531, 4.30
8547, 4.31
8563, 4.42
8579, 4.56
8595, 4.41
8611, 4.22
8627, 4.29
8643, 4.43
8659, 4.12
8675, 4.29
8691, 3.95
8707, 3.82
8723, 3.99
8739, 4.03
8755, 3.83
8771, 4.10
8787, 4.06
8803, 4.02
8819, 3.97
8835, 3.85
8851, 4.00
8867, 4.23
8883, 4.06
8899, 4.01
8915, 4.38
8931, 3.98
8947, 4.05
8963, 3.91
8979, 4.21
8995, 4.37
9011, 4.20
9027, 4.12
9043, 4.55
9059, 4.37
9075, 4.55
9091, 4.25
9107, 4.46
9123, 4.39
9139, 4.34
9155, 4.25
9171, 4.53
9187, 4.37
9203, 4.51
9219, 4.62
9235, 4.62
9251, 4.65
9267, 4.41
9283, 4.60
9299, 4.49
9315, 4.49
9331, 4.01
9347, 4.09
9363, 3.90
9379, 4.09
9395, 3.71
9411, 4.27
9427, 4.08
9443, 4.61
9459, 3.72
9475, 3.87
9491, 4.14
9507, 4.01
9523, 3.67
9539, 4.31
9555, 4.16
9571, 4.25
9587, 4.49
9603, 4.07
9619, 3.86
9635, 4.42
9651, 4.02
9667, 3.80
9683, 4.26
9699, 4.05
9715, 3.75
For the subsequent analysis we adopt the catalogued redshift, 0.23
